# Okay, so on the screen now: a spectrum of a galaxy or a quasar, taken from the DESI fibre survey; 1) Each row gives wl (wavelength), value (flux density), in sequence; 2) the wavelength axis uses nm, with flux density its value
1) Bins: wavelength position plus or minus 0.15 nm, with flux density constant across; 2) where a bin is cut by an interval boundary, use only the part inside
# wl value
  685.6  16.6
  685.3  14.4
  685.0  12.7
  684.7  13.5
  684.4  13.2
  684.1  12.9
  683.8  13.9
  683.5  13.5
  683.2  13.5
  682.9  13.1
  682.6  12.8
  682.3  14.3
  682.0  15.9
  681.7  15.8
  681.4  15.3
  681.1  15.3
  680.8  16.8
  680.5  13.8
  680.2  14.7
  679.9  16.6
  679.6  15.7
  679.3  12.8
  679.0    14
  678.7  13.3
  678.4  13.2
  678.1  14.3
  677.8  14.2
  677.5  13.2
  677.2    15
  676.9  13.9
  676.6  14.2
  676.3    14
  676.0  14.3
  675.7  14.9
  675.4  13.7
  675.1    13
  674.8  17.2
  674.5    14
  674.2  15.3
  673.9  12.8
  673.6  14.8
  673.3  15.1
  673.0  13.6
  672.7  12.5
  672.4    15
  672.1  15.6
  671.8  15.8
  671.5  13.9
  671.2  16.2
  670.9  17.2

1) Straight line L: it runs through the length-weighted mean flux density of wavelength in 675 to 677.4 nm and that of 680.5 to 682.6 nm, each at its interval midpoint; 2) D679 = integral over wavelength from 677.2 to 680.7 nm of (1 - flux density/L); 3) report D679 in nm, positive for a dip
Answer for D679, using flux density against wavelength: 0.11 nm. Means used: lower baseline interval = 14.1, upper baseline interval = 15.2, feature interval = 14.2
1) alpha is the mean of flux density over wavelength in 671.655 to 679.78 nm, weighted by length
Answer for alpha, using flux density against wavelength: 14.3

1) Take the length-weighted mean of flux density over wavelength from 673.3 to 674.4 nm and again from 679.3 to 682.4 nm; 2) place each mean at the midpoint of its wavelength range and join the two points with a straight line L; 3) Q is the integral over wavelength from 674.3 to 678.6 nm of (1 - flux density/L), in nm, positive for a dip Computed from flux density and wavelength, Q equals 0.15 nm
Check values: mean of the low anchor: 14.4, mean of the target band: 14.2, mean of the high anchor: 15.3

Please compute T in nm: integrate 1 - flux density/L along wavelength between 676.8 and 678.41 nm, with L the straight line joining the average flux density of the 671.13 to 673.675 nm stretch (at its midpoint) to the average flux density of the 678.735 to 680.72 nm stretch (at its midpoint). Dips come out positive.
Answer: 0.065 nm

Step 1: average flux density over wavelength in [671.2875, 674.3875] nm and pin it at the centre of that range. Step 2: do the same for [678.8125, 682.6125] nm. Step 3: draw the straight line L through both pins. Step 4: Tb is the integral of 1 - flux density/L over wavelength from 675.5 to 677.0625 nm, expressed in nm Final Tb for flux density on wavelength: 0.05 nm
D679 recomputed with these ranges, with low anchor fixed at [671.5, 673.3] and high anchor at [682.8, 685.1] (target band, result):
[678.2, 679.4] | 0.039 nm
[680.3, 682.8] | -0.258 nm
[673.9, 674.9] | -0.050 nm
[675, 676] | 0.014 nm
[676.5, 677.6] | -0.007 nm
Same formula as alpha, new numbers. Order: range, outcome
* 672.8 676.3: 14.4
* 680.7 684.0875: 14.5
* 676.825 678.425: 14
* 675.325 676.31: 14.3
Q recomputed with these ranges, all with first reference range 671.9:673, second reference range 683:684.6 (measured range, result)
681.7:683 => -0.072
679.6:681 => -0.185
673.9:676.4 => -0.062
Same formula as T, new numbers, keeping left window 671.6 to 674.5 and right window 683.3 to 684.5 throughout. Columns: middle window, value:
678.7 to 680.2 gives -0.09 nm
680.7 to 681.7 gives -0.15 nm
